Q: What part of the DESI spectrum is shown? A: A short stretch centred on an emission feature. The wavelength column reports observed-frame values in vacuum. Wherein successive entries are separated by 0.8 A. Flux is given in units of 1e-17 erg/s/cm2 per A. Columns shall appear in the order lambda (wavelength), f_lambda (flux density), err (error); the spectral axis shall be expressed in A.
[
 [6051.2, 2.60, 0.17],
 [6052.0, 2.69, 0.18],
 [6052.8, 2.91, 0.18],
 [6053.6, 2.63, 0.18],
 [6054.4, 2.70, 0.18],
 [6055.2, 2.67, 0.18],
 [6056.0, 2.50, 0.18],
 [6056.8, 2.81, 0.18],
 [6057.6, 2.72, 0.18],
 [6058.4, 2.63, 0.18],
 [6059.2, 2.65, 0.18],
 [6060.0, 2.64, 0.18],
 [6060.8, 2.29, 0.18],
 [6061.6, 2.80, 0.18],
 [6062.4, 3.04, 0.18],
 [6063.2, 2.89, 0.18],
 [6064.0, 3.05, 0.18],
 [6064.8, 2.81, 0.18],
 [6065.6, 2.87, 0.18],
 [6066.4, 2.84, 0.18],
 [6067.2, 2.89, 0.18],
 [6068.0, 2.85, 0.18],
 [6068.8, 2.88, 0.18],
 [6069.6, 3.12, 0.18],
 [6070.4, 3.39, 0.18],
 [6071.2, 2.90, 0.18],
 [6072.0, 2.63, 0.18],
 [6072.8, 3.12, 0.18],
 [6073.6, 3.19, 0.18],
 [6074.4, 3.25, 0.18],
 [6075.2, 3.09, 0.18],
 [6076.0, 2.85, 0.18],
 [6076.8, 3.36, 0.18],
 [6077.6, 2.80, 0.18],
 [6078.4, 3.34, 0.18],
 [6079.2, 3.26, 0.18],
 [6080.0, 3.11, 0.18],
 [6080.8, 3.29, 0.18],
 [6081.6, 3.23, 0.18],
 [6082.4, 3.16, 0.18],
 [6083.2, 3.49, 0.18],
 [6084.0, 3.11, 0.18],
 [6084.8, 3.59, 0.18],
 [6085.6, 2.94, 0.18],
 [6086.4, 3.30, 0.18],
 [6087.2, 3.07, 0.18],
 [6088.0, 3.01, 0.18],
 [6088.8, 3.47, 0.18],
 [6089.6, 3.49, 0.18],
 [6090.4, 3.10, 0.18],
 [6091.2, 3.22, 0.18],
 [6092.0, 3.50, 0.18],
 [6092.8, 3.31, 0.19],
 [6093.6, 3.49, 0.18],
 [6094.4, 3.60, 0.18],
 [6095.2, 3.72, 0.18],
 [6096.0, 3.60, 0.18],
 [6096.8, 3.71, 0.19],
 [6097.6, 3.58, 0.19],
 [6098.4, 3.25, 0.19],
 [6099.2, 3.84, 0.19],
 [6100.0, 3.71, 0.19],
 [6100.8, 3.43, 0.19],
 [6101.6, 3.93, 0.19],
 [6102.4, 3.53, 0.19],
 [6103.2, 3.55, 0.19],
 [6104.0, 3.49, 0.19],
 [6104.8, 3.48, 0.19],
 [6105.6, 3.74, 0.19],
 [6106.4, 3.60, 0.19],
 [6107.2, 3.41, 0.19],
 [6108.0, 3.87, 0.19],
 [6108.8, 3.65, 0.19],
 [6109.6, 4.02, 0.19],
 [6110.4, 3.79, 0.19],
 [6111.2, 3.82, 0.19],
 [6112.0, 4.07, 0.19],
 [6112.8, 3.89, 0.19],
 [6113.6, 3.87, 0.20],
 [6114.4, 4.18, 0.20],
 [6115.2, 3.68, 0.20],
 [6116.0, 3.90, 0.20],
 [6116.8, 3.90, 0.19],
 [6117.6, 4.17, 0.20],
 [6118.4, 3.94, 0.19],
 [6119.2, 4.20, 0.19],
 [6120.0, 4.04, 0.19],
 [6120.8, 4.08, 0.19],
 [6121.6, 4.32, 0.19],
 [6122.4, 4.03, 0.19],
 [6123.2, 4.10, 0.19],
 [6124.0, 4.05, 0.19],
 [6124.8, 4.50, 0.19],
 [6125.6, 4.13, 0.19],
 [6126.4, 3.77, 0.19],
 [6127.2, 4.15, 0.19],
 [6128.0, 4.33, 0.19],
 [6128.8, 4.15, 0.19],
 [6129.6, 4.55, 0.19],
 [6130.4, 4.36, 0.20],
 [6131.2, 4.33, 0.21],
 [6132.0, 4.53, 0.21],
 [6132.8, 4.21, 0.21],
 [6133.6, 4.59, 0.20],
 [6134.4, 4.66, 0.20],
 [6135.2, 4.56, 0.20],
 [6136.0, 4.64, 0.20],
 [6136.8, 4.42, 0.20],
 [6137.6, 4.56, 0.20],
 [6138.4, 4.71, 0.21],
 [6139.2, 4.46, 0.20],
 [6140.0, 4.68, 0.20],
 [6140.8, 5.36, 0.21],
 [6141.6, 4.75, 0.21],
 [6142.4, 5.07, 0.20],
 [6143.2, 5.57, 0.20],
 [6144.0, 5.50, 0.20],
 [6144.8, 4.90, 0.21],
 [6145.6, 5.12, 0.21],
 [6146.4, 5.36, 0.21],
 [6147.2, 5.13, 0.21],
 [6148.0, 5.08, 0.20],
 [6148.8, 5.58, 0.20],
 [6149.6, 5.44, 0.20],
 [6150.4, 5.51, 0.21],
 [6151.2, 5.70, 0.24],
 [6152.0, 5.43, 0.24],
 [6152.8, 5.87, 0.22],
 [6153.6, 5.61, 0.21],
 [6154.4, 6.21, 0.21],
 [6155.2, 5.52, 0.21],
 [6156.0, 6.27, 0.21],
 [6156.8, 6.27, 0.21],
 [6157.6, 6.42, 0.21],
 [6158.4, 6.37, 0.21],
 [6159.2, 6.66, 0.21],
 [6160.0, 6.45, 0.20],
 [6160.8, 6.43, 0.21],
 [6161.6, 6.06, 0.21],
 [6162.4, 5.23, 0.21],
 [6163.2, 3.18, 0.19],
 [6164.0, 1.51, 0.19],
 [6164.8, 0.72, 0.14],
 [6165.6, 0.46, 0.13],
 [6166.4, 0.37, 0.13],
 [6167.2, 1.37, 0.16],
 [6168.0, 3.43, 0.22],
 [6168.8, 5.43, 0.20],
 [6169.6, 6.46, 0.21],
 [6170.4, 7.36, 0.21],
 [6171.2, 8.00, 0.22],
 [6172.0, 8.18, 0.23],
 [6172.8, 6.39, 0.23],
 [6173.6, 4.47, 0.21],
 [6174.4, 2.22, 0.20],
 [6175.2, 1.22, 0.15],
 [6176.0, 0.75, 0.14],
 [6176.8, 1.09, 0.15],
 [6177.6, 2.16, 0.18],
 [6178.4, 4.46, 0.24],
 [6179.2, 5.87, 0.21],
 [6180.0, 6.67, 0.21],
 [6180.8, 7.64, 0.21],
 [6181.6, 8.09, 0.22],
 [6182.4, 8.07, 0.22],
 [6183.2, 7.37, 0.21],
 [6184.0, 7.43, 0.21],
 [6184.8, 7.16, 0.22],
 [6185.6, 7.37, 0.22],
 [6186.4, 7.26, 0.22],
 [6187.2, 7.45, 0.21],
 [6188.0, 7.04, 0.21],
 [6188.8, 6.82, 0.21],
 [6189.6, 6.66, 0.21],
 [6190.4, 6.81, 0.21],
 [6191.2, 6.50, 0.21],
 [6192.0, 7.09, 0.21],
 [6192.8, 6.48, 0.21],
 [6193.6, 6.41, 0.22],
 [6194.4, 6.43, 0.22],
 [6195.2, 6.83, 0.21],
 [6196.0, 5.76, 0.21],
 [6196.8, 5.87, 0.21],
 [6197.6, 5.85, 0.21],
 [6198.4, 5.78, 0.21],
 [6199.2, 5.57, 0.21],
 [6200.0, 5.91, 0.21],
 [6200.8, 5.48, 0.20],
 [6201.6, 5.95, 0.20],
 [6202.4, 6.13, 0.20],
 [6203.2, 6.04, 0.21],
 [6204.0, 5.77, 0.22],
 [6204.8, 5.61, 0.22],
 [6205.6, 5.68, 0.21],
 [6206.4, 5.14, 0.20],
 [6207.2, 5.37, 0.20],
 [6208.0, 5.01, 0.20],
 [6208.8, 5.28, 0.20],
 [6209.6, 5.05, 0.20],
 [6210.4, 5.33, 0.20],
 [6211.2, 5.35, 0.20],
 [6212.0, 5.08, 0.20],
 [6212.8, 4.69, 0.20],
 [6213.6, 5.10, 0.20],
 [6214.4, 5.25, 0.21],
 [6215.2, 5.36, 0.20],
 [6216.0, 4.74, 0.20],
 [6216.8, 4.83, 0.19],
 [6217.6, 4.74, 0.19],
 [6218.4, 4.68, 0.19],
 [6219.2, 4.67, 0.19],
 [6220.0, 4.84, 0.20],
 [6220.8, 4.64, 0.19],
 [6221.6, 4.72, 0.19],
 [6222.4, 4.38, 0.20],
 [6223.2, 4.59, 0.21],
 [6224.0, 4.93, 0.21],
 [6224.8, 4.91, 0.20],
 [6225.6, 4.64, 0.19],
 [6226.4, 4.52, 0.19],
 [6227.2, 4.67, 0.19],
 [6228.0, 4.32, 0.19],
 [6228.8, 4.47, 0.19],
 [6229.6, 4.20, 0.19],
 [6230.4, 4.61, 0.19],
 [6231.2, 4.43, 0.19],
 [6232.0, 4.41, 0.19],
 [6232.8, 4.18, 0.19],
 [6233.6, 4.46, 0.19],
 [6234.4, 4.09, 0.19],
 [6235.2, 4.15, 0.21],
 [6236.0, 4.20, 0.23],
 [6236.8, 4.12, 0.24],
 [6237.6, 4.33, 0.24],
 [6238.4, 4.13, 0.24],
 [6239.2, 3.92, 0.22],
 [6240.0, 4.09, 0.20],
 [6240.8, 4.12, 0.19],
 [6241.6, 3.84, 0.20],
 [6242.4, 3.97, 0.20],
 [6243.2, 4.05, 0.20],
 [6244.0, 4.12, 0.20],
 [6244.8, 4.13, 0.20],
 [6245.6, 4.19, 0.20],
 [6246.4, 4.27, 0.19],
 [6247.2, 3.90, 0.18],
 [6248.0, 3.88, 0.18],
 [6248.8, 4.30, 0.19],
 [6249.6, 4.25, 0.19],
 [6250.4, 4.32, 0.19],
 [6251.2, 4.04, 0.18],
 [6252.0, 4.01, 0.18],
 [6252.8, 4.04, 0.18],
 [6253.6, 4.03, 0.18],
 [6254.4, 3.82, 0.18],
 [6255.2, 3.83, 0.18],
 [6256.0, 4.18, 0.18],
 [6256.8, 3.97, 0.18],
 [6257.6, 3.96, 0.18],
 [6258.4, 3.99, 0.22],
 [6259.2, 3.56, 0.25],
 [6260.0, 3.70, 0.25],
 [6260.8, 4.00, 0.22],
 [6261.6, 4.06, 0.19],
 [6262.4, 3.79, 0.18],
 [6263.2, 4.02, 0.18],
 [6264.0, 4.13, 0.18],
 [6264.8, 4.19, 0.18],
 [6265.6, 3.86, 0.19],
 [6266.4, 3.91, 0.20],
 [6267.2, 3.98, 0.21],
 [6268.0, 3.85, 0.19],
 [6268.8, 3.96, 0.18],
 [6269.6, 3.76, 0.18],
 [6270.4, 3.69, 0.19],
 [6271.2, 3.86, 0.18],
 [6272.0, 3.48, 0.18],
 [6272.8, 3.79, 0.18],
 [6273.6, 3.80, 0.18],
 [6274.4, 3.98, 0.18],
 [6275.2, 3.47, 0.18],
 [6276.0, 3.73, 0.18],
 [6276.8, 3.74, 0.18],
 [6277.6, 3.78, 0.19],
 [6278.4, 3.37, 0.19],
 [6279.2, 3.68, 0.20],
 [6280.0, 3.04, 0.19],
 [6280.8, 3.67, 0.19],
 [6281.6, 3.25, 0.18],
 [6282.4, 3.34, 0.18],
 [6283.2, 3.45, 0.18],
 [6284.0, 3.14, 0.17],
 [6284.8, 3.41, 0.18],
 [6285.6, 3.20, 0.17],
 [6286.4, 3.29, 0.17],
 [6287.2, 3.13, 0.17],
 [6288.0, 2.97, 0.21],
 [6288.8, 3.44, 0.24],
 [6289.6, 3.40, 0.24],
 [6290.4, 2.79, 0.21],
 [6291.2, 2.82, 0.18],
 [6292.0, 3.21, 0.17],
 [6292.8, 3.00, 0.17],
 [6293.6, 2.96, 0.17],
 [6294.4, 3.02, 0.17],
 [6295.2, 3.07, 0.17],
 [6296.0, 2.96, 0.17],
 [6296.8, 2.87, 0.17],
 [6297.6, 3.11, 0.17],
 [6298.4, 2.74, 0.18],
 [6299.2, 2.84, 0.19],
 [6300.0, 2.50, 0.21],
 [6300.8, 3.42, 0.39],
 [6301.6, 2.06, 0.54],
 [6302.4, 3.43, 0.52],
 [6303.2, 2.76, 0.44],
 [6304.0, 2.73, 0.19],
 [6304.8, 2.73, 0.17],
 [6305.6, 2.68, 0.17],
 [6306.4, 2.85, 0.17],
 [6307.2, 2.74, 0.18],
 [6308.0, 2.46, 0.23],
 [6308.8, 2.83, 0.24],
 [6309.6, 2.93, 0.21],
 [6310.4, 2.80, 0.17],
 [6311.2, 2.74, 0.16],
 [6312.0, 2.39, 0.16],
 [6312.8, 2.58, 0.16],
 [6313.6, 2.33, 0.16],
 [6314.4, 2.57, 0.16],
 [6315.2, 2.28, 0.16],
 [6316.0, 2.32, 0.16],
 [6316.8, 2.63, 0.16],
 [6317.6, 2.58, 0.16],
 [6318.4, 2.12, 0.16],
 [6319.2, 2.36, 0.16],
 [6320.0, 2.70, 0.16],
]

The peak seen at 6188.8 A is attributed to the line C IV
